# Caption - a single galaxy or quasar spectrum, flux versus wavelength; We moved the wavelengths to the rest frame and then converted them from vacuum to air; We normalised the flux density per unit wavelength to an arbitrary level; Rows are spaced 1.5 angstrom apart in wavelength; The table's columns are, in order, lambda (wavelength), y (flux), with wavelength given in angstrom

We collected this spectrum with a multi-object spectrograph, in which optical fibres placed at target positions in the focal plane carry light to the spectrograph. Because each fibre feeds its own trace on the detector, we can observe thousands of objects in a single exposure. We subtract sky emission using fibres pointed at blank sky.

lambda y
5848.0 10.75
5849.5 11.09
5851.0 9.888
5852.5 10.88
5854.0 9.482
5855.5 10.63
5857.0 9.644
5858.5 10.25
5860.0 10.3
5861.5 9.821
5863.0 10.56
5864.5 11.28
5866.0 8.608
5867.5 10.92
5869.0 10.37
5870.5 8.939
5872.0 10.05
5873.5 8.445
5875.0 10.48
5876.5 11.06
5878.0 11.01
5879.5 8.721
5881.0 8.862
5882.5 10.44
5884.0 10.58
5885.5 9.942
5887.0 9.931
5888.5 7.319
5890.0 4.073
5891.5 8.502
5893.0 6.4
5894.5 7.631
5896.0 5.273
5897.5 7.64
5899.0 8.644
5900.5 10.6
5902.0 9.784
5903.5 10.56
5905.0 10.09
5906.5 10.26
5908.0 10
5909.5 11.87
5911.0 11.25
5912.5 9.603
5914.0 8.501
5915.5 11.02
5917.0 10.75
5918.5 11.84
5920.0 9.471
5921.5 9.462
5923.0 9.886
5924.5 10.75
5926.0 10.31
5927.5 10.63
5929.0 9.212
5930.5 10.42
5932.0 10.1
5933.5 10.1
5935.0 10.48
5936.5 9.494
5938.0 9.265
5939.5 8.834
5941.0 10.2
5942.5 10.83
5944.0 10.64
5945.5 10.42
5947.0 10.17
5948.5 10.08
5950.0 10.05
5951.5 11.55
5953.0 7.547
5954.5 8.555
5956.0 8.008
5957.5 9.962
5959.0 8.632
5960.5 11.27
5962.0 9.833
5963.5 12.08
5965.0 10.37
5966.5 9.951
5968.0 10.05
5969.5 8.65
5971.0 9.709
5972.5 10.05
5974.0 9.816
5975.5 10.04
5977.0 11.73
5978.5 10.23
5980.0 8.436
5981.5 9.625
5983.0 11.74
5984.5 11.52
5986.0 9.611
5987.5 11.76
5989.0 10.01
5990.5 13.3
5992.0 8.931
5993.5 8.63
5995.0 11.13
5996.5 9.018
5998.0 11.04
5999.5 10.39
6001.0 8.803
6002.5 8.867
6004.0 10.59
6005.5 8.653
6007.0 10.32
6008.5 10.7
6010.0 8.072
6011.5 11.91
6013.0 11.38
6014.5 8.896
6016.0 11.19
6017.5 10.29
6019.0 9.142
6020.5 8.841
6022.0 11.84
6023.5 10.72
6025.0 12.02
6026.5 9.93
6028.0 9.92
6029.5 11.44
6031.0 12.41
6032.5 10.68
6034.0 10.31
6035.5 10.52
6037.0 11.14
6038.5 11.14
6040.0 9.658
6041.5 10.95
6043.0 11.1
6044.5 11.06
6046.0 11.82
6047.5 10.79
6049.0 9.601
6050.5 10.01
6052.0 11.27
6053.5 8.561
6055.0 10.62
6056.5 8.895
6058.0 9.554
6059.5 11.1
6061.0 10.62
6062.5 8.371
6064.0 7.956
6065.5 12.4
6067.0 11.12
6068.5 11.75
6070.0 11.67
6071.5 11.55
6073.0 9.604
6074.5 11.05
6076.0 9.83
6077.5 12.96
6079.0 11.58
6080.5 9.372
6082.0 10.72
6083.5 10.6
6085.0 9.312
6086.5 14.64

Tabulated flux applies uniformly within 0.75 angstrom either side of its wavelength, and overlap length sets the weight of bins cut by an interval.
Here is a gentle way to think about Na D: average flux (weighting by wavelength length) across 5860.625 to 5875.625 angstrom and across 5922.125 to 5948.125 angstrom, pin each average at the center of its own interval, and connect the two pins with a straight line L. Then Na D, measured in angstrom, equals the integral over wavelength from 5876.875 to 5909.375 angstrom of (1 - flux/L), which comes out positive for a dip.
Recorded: 3.4 angstrom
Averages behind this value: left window 9.95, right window 10.1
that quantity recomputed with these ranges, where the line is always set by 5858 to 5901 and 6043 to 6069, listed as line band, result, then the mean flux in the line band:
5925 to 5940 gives -0.6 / 9.92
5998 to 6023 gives 0.0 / 10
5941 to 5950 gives -0.7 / 10.4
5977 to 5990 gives -0.8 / 10.5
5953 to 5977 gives -0.1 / 9.79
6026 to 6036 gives -0.6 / 10.8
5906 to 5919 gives -1.6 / 10.5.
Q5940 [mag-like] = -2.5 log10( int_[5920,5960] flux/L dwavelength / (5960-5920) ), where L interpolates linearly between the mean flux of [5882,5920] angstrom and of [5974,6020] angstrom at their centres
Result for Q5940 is -0.020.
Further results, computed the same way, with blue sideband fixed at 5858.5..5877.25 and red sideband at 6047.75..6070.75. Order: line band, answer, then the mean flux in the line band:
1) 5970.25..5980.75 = 0.02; 10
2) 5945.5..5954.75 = 0.04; 9.78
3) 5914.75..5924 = -0.03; 10.4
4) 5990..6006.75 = 0.03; 9.9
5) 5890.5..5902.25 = 0.27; 7.9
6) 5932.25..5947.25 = 0.01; 10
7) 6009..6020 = 0.01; 10.1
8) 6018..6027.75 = -0.02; 10.4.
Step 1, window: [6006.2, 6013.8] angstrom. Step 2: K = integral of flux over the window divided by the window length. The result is 10.5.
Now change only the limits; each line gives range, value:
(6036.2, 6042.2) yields 10.7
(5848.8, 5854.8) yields 10.3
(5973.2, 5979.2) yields 10.5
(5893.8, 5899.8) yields 7.32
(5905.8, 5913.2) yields 10.6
